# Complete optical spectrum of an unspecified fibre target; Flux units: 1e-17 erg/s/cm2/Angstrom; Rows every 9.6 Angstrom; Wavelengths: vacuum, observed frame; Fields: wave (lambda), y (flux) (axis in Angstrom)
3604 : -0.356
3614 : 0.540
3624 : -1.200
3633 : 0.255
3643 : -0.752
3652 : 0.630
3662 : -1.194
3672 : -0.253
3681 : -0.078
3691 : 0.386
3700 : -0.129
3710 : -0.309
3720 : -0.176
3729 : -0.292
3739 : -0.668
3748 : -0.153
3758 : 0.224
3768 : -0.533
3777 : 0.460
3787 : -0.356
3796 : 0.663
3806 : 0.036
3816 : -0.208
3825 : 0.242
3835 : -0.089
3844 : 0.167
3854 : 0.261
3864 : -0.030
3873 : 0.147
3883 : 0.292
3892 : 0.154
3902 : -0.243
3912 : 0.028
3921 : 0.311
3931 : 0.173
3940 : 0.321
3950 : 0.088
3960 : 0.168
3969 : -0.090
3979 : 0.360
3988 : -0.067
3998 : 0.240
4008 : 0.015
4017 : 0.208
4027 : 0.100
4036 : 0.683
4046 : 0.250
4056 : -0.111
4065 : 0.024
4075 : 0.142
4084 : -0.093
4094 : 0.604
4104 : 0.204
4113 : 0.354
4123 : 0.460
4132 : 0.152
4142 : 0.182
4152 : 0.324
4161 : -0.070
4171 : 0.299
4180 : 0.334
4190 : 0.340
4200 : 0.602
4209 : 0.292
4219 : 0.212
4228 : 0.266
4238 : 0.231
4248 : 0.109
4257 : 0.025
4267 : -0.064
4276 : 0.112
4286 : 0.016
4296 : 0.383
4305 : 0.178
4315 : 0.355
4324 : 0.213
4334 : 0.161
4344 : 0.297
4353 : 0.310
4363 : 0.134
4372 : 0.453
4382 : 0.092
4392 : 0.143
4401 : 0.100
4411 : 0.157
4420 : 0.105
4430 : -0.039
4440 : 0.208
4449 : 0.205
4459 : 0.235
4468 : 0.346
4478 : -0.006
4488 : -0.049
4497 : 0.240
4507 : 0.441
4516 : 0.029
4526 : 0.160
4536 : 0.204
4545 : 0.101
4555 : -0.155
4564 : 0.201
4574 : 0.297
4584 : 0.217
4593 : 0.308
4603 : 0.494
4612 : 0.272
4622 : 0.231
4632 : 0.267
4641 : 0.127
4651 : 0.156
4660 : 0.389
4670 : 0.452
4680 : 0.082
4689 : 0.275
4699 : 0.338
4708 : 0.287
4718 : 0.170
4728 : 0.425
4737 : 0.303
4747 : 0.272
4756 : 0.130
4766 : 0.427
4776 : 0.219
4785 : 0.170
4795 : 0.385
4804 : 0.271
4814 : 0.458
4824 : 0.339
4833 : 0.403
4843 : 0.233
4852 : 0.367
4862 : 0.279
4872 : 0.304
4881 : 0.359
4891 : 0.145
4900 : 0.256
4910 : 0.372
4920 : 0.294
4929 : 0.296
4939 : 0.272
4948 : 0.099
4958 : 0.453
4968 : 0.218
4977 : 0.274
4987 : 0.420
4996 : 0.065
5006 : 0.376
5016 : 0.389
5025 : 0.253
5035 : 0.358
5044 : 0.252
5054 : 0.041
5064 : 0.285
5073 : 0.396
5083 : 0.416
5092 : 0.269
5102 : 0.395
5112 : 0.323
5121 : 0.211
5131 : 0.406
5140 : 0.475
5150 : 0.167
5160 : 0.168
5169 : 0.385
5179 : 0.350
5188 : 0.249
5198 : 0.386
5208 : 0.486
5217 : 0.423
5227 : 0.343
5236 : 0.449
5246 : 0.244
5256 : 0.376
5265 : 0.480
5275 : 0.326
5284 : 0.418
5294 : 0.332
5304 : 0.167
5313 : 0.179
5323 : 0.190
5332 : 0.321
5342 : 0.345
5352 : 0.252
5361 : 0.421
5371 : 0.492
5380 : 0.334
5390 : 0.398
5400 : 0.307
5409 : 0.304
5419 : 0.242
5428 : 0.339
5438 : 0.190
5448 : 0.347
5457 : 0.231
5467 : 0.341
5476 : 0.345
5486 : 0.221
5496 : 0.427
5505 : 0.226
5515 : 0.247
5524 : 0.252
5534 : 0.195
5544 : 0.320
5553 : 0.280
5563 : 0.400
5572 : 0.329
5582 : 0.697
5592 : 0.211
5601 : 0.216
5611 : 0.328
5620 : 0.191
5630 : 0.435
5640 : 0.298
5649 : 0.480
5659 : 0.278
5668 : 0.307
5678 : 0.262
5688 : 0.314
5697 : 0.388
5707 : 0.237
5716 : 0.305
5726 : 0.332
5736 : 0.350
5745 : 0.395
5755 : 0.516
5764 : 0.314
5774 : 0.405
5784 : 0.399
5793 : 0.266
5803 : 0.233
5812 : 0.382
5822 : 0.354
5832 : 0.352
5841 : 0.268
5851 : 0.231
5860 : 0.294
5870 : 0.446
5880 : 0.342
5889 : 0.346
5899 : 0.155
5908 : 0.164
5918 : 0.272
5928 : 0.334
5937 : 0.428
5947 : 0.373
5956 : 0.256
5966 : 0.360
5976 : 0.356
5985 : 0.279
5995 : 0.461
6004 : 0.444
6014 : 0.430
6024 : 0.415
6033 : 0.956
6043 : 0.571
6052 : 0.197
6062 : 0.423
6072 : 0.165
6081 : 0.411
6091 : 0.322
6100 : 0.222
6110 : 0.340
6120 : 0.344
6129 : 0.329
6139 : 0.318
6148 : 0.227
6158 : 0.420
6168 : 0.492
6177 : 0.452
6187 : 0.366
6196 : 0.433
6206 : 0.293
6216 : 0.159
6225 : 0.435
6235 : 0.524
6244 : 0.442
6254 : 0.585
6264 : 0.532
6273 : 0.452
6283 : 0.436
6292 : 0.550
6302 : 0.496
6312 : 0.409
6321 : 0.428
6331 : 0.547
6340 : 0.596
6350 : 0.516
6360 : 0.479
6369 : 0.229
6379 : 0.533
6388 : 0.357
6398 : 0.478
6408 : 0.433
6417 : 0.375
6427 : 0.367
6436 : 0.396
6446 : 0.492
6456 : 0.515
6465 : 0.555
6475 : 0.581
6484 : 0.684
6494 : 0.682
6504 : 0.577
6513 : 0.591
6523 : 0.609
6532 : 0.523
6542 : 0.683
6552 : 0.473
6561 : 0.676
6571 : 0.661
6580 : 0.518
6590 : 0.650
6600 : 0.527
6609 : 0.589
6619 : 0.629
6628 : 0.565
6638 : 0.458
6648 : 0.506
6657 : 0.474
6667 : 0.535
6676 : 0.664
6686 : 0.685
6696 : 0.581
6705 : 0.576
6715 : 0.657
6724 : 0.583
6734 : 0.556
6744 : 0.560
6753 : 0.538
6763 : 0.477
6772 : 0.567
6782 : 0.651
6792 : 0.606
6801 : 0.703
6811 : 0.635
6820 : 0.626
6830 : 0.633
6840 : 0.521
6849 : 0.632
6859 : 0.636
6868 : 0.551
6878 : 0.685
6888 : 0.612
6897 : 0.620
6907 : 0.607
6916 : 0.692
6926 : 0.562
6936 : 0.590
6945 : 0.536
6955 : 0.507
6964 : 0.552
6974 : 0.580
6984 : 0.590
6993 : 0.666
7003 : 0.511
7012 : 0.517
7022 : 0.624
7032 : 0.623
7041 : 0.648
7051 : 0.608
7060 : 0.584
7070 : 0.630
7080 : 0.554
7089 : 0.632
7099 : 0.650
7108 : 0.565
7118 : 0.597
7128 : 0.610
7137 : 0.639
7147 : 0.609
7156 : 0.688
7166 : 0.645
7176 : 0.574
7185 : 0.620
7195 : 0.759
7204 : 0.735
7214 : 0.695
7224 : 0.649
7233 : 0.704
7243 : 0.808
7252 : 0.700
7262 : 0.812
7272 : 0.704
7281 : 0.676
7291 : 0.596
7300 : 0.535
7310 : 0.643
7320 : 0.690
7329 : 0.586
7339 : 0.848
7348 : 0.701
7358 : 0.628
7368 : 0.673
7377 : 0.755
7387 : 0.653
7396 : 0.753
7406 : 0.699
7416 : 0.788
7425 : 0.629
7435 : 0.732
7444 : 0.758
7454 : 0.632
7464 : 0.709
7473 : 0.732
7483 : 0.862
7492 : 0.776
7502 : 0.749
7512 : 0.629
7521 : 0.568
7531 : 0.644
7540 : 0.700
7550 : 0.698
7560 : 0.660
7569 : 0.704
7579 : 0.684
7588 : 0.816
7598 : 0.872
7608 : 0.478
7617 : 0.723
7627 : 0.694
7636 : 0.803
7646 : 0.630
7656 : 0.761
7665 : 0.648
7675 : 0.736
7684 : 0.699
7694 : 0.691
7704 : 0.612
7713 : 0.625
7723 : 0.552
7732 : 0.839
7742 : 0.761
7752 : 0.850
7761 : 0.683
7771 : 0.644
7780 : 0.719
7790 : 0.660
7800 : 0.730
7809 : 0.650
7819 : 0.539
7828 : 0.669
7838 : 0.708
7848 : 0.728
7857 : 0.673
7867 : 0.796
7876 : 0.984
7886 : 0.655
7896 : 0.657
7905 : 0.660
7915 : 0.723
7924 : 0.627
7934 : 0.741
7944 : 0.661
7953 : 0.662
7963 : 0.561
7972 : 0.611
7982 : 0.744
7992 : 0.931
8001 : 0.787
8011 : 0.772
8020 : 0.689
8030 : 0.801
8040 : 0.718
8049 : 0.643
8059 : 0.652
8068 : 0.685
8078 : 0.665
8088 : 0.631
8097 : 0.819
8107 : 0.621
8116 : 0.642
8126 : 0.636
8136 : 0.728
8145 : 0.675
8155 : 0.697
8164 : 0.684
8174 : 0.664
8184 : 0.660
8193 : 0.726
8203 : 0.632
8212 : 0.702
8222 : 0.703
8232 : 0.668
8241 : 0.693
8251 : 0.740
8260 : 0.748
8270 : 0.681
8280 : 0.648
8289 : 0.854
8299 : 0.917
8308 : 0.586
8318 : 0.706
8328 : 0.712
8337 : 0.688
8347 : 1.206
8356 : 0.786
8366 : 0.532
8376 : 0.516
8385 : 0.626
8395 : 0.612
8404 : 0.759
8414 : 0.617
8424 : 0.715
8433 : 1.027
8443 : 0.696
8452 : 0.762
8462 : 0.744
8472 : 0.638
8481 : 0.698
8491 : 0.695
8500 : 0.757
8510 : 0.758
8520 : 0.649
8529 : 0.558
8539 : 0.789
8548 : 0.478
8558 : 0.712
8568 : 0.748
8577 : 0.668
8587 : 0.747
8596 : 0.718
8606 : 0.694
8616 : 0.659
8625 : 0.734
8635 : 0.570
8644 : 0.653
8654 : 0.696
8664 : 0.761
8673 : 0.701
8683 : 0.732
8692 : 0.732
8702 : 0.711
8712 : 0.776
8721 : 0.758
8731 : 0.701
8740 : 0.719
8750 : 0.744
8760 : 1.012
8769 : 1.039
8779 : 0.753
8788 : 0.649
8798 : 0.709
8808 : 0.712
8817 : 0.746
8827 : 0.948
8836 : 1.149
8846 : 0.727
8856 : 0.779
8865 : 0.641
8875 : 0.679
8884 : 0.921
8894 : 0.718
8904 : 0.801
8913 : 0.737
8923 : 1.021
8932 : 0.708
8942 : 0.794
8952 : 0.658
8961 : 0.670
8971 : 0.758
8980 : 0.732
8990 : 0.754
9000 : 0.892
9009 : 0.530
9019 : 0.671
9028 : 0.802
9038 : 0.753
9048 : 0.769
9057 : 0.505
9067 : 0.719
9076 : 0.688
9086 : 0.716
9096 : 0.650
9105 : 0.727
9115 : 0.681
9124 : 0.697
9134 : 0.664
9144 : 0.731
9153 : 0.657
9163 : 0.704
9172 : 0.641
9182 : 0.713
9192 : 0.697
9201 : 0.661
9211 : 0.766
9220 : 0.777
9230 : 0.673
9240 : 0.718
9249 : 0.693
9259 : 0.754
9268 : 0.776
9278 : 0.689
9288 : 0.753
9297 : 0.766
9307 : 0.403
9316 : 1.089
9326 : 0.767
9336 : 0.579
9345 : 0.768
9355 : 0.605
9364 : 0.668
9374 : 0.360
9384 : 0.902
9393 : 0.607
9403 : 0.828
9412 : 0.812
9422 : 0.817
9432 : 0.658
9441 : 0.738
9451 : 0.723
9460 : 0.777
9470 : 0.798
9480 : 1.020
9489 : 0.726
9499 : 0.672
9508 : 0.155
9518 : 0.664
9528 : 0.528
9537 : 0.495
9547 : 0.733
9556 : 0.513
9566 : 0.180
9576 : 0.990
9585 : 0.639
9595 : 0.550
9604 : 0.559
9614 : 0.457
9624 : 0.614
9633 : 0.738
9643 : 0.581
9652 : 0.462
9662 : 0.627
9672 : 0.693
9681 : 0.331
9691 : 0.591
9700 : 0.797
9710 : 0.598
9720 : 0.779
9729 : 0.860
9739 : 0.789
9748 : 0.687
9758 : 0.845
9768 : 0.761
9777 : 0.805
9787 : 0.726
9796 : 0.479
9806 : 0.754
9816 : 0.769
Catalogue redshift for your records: 0.619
